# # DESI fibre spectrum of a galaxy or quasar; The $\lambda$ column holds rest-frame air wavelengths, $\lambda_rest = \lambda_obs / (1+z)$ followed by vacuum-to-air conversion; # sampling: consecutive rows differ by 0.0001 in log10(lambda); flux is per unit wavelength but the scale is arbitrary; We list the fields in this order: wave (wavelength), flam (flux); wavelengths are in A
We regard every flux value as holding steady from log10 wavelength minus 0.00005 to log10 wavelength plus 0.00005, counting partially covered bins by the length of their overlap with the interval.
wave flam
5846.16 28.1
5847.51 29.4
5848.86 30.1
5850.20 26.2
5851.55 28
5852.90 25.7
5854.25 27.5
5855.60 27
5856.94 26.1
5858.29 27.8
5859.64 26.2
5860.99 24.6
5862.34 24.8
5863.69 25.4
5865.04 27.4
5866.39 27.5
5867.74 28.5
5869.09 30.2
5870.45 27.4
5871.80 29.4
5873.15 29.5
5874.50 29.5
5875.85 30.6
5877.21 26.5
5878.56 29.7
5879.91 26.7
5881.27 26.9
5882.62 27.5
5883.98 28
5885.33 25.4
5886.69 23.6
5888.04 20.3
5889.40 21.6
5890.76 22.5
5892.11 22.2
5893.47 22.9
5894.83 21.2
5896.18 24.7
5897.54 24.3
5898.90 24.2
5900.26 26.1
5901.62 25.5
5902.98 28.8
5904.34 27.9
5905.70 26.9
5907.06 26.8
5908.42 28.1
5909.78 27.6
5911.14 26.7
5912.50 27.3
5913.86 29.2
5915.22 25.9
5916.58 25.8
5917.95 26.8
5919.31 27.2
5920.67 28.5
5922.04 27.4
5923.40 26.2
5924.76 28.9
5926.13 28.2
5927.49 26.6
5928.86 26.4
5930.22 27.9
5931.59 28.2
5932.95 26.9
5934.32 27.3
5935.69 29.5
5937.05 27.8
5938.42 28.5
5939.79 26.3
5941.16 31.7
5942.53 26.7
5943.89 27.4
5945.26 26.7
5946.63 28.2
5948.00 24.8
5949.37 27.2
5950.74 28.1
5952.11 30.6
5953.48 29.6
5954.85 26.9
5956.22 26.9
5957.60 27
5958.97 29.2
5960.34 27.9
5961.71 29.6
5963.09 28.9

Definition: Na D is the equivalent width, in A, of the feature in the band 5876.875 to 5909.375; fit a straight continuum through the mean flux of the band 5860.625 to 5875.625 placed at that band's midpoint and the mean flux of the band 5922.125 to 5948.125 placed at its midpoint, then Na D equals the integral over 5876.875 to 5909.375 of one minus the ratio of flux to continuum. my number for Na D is 2.8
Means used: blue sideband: 27.8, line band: 25.4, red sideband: 27.7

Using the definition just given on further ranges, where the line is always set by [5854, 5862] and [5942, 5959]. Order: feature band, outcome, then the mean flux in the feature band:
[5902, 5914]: -0.23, 27.6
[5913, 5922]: -0.02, 27.2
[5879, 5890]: 0.67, 25.1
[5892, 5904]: 1.02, 24.6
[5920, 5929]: -0.08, 27.5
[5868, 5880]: -1.04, 28.9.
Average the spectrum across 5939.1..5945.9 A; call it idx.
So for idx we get 27.8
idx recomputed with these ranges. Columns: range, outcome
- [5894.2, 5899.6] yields 23.6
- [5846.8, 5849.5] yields 29.6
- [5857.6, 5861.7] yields 26.2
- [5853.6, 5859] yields 27.1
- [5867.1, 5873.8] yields 29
